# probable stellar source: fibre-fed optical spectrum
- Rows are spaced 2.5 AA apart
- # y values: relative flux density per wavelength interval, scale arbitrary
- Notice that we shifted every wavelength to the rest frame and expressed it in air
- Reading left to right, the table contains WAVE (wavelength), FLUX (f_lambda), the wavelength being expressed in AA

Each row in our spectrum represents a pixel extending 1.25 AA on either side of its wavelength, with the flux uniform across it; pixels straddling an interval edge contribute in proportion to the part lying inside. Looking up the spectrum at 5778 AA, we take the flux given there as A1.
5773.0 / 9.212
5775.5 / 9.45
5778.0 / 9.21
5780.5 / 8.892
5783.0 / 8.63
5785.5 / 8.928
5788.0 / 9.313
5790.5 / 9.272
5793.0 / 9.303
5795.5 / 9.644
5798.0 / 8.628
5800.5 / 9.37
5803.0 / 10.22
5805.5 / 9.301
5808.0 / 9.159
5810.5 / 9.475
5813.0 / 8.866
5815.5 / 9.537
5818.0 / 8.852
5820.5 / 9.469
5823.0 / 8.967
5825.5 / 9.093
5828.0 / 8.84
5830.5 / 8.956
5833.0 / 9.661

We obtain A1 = 9.21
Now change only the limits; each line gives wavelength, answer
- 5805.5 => 9.301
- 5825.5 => 9.093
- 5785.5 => 8.928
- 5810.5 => 9.475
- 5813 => 8.866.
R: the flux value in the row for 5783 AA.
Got 8.63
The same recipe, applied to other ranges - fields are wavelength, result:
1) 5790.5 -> 9.272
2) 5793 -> 9.303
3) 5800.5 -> 9.37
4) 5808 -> 9.159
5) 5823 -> 8.967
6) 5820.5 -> 9.469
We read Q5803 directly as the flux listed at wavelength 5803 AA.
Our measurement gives 10.22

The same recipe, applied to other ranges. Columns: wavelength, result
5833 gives 9.661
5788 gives 9.313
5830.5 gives 8.956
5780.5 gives 8.892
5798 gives 8.628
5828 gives 8.84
